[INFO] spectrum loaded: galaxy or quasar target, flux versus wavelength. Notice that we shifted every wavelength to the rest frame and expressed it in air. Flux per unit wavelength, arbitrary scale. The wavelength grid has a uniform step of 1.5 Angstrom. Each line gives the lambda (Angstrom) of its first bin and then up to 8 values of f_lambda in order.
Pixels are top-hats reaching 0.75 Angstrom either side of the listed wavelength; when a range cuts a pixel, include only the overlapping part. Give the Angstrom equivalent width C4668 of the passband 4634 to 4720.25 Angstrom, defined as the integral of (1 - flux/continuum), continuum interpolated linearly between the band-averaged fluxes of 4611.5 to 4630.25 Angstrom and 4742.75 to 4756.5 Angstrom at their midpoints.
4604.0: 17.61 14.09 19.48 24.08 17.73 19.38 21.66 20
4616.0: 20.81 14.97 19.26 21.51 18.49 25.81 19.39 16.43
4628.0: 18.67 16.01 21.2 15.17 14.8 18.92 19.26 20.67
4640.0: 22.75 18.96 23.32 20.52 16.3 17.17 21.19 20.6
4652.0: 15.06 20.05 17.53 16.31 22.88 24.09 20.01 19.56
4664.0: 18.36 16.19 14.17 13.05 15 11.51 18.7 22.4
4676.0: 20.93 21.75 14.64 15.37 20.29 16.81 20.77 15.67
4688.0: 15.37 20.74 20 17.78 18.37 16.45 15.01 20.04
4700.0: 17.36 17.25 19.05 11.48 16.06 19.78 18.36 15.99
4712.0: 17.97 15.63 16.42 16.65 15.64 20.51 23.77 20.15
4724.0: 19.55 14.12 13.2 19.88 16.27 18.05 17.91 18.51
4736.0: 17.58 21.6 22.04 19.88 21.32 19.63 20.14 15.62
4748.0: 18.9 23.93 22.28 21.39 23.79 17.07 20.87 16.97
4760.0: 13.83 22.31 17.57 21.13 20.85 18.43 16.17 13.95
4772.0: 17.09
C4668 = 7.5 Angstrom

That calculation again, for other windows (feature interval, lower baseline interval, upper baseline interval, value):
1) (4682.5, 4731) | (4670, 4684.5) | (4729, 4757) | 3.05 Angstrom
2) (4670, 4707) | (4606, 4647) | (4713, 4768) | 3.06 Angstrom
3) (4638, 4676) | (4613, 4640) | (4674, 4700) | 0.03 Angstrom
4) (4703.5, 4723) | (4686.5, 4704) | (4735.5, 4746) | 1.27 Angstrom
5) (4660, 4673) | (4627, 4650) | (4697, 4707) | 1.26 Angstrom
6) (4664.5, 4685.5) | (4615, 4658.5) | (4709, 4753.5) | 1.93 Angstrom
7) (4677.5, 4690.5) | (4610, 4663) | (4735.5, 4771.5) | 1.11 Angstrom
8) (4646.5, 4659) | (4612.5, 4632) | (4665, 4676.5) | -0.98 Angstrom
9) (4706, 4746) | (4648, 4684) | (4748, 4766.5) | 2.13 Angstrom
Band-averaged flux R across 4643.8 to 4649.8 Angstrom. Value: 18.8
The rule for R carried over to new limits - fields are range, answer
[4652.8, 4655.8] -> 18.7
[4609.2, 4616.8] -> 19.9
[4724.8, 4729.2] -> 15.7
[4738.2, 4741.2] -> 21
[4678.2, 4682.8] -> 16.8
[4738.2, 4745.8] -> 20.6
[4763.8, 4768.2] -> 20.1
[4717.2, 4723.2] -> 20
